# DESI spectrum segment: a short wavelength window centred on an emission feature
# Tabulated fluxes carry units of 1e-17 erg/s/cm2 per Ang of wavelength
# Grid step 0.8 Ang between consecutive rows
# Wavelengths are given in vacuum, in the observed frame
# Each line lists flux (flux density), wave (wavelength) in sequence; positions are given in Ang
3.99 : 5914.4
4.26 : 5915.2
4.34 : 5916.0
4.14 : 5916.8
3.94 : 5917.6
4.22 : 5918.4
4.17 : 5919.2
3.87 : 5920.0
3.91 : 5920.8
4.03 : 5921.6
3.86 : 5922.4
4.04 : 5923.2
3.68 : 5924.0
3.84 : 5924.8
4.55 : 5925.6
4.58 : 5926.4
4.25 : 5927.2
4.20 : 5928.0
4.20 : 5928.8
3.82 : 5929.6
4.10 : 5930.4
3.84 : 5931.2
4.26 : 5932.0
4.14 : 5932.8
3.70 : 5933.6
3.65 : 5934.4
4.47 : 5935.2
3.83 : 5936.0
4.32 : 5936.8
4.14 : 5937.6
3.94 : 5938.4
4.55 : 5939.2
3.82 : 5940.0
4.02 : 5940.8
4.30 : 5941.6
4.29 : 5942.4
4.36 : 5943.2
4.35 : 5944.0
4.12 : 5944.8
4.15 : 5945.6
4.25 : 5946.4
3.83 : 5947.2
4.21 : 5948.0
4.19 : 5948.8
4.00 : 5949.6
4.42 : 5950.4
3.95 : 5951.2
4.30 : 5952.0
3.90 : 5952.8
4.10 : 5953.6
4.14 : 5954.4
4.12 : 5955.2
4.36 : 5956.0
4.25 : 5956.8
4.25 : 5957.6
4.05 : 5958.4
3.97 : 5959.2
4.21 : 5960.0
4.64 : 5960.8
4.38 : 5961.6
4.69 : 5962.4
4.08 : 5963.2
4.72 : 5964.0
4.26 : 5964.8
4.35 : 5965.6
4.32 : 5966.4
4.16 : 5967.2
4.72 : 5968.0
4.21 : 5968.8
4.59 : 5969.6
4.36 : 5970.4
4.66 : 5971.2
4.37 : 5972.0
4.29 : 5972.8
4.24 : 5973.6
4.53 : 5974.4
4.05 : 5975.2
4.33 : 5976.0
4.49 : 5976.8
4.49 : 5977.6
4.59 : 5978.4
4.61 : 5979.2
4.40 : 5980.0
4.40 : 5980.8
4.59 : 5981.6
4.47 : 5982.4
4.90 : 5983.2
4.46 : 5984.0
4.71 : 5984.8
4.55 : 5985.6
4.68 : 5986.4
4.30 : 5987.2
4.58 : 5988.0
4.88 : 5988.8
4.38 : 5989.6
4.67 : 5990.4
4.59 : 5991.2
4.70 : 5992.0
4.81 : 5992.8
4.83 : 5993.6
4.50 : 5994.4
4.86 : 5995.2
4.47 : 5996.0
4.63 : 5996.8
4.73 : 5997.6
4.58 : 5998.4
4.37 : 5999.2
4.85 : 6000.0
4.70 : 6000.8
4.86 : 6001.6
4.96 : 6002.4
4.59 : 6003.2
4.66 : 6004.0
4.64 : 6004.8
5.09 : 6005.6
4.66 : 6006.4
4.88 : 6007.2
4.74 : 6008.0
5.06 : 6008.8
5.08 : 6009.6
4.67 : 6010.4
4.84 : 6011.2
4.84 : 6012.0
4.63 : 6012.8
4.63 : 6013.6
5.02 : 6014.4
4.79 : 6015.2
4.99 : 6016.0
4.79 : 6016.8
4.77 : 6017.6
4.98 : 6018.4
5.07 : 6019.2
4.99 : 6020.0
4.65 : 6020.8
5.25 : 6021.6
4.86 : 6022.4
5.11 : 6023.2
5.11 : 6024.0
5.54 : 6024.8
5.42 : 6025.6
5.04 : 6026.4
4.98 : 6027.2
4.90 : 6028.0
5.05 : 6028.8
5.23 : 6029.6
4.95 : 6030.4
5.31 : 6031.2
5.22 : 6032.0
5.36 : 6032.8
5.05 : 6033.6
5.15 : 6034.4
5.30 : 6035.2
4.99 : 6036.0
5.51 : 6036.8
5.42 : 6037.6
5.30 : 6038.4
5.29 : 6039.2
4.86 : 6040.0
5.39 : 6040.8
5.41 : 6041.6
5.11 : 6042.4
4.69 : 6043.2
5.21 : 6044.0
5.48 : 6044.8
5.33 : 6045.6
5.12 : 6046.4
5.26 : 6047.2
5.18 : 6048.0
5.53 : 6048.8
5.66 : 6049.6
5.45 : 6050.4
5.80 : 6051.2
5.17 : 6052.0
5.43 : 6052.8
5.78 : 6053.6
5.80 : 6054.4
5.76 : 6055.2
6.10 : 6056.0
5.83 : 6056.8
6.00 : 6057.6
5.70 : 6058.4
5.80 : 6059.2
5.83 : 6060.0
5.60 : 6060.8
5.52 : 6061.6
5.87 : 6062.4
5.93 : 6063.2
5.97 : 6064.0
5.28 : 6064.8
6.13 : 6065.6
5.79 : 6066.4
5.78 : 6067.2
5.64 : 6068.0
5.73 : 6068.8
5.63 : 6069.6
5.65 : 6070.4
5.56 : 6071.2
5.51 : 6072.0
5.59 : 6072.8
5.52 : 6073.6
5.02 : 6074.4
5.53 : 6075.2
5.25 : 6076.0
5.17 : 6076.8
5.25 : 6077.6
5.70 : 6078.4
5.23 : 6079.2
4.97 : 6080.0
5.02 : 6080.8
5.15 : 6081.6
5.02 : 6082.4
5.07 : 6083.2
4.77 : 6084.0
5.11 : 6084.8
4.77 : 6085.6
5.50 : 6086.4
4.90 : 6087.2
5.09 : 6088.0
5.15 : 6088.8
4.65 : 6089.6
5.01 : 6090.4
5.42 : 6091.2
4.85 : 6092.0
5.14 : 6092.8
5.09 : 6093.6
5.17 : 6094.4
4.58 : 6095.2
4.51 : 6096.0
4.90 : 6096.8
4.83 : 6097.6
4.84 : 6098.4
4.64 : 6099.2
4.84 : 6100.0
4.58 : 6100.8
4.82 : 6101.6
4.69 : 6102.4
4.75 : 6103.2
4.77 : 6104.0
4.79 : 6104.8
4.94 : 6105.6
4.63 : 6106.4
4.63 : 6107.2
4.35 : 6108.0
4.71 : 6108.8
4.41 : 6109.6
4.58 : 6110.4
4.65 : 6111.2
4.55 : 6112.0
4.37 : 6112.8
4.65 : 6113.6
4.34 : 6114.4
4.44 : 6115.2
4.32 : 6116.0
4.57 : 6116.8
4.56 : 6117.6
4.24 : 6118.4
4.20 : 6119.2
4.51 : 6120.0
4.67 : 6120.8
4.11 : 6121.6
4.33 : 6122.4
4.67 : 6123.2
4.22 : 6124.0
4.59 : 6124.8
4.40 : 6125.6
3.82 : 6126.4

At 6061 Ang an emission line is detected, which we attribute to C III] 1909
